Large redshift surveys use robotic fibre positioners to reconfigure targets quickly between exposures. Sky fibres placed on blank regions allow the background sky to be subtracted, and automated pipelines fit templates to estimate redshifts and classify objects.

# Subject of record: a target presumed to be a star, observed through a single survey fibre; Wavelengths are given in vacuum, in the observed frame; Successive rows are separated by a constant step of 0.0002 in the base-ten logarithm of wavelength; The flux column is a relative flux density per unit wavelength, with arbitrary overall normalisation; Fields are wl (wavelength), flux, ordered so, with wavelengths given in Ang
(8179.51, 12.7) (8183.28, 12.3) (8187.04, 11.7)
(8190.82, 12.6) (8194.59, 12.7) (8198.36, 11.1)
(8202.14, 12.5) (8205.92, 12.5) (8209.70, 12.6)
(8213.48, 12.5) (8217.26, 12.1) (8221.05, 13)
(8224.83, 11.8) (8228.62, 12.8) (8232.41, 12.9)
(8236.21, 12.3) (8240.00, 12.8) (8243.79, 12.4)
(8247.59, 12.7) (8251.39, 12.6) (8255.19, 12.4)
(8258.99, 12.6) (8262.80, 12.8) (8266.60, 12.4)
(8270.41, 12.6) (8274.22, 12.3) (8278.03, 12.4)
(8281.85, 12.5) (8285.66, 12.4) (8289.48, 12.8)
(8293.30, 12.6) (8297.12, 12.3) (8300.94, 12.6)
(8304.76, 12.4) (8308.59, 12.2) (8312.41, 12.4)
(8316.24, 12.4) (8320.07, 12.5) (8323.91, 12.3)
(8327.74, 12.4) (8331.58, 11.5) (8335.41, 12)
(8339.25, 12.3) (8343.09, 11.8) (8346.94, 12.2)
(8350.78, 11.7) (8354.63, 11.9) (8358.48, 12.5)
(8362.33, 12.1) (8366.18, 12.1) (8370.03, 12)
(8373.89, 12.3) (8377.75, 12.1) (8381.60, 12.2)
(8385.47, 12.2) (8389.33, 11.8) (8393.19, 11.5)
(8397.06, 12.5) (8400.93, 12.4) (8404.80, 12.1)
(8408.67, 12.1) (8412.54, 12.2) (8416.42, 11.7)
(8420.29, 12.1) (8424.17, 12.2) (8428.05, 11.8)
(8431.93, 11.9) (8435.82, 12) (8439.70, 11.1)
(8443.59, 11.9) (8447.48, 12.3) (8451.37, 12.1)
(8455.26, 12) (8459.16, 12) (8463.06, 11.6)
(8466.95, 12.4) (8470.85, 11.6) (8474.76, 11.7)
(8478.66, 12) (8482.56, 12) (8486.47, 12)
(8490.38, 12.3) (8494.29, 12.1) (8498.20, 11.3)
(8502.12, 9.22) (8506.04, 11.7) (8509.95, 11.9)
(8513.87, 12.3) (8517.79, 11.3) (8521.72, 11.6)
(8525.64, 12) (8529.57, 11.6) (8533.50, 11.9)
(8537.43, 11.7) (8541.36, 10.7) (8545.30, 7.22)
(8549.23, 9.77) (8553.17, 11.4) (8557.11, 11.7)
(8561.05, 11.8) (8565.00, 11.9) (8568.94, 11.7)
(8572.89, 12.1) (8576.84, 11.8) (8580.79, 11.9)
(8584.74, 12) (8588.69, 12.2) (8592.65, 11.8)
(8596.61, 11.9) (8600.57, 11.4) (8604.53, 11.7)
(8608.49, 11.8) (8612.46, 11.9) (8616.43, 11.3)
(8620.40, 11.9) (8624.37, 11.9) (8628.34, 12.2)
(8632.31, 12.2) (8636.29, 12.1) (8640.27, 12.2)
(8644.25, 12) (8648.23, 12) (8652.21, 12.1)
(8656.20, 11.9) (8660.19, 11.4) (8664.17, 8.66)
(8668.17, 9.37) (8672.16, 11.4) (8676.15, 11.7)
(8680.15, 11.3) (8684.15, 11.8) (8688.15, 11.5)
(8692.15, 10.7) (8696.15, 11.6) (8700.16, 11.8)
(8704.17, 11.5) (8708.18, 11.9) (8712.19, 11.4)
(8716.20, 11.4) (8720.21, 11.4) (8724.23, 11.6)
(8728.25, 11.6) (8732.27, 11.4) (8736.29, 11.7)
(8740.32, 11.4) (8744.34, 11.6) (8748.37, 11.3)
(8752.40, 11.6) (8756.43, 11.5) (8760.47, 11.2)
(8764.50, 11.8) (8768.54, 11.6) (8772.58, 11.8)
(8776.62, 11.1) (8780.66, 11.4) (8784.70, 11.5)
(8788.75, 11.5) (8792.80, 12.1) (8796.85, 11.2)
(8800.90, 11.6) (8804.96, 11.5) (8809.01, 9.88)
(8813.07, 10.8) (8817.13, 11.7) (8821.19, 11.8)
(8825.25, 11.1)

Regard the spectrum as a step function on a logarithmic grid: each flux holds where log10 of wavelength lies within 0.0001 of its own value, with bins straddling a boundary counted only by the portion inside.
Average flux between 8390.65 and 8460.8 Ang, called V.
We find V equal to 12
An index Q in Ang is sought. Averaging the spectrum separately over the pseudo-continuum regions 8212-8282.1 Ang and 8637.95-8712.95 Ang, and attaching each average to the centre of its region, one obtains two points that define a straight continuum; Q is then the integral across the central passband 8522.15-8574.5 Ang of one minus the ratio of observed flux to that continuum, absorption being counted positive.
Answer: 2.3 Ang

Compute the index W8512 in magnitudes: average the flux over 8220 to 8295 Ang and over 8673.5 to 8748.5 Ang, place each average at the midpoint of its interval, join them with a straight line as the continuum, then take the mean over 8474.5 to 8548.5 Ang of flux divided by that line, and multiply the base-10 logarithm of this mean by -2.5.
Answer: 0.06 mag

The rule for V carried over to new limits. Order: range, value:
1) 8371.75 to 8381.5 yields 12.2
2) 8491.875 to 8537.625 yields 11.6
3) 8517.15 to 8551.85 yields 10.9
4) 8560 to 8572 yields 11.8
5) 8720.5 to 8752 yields 11.5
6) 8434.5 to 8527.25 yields 11.8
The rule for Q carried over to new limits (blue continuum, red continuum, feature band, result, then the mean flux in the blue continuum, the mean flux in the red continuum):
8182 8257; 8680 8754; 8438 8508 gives 1.24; 12.4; 11.5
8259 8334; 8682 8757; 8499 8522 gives 1.23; 12.4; 11.5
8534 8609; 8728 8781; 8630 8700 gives 0.18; 11.4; 11.5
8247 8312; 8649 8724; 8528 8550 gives 2.31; 12.5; 11.3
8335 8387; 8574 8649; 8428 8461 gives 0.36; 12.1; 11.9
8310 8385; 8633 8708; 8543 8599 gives 1.29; 12.1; 11.4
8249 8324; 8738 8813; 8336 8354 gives 0.52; 12.5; 11.4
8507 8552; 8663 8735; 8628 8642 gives -1.21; 11.1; 11.3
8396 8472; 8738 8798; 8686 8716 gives 0.33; 12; 11.5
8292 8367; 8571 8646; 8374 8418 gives 0.19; 12.2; 11.9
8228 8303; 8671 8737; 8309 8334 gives 0.36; 12.6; 11.5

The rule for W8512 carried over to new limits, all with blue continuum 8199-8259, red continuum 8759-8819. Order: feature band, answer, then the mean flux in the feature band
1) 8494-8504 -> 0.12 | 10.7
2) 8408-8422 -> 0.01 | 12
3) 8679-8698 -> 0.02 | 11.4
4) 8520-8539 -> 0.01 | 11.8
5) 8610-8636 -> -0.02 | 11.9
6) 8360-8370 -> 0.01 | 12.1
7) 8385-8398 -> 0.02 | 11.9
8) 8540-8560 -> 0.16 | 10.2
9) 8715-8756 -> 0.00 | 11.5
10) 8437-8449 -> 0.03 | 11.8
